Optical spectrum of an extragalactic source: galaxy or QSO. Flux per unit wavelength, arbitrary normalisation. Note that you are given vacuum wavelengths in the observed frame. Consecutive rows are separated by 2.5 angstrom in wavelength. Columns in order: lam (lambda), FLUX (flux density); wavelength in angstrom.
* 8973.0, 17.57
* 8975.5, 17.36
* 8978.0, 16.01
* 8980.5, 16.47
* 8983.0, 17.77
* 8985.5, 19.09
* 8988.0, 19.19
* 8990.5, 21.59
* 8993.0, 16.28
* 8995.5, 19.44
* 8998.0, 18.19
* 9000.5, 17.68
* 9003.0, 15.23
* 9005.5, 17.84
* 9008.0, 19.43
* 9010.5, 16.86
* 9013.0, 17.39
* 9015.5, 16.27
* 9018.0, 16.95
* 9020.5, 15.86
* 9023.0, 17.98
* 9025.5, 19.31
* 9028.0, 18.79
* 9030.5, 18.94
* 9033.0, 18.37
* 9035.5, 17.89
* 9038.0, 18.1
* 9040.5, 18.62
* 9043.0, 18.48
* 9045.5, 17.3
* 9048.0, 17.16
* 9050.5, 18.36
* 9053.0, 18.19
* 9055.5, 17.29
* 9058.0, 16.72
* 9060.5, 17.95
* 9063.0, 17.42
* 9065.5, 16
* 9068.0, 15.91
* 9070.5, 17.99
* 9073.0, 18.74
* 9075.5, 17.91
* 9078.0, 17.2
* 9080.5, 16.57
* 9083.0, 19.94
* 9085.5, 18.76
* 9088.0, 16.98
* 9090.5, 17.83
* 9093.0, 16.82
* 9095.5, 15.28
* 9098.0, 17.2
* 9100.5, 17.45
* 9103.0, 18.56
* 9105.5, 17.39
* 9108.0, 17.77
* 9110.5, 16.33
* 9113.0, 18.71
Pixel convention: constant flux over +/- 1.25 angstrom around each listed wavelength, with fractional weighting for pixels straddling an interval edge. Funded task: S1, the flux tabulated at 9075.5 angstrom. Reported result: 17.91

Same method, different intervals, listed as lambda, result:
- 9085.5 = 18.76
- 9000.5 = 17.68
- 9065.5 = 16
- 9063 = 17.42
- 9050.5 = 18.36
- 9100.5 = 17.45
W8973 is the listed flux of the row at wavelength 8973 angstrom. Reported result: 17.57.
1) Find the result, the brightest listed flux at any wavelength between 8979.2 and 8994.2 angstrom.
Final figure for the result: 21.59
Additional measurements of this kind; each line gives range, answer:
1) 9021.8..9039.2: 19.31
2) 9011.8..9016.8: 17.39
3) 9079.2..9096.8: 19.94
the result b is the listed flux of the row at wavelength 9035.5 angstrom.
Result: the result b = 17.89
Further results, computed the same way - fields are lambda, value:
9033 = 18.37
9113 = 18.71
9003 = 15.23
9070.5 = 17.99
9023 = 17.98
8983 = 17.77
